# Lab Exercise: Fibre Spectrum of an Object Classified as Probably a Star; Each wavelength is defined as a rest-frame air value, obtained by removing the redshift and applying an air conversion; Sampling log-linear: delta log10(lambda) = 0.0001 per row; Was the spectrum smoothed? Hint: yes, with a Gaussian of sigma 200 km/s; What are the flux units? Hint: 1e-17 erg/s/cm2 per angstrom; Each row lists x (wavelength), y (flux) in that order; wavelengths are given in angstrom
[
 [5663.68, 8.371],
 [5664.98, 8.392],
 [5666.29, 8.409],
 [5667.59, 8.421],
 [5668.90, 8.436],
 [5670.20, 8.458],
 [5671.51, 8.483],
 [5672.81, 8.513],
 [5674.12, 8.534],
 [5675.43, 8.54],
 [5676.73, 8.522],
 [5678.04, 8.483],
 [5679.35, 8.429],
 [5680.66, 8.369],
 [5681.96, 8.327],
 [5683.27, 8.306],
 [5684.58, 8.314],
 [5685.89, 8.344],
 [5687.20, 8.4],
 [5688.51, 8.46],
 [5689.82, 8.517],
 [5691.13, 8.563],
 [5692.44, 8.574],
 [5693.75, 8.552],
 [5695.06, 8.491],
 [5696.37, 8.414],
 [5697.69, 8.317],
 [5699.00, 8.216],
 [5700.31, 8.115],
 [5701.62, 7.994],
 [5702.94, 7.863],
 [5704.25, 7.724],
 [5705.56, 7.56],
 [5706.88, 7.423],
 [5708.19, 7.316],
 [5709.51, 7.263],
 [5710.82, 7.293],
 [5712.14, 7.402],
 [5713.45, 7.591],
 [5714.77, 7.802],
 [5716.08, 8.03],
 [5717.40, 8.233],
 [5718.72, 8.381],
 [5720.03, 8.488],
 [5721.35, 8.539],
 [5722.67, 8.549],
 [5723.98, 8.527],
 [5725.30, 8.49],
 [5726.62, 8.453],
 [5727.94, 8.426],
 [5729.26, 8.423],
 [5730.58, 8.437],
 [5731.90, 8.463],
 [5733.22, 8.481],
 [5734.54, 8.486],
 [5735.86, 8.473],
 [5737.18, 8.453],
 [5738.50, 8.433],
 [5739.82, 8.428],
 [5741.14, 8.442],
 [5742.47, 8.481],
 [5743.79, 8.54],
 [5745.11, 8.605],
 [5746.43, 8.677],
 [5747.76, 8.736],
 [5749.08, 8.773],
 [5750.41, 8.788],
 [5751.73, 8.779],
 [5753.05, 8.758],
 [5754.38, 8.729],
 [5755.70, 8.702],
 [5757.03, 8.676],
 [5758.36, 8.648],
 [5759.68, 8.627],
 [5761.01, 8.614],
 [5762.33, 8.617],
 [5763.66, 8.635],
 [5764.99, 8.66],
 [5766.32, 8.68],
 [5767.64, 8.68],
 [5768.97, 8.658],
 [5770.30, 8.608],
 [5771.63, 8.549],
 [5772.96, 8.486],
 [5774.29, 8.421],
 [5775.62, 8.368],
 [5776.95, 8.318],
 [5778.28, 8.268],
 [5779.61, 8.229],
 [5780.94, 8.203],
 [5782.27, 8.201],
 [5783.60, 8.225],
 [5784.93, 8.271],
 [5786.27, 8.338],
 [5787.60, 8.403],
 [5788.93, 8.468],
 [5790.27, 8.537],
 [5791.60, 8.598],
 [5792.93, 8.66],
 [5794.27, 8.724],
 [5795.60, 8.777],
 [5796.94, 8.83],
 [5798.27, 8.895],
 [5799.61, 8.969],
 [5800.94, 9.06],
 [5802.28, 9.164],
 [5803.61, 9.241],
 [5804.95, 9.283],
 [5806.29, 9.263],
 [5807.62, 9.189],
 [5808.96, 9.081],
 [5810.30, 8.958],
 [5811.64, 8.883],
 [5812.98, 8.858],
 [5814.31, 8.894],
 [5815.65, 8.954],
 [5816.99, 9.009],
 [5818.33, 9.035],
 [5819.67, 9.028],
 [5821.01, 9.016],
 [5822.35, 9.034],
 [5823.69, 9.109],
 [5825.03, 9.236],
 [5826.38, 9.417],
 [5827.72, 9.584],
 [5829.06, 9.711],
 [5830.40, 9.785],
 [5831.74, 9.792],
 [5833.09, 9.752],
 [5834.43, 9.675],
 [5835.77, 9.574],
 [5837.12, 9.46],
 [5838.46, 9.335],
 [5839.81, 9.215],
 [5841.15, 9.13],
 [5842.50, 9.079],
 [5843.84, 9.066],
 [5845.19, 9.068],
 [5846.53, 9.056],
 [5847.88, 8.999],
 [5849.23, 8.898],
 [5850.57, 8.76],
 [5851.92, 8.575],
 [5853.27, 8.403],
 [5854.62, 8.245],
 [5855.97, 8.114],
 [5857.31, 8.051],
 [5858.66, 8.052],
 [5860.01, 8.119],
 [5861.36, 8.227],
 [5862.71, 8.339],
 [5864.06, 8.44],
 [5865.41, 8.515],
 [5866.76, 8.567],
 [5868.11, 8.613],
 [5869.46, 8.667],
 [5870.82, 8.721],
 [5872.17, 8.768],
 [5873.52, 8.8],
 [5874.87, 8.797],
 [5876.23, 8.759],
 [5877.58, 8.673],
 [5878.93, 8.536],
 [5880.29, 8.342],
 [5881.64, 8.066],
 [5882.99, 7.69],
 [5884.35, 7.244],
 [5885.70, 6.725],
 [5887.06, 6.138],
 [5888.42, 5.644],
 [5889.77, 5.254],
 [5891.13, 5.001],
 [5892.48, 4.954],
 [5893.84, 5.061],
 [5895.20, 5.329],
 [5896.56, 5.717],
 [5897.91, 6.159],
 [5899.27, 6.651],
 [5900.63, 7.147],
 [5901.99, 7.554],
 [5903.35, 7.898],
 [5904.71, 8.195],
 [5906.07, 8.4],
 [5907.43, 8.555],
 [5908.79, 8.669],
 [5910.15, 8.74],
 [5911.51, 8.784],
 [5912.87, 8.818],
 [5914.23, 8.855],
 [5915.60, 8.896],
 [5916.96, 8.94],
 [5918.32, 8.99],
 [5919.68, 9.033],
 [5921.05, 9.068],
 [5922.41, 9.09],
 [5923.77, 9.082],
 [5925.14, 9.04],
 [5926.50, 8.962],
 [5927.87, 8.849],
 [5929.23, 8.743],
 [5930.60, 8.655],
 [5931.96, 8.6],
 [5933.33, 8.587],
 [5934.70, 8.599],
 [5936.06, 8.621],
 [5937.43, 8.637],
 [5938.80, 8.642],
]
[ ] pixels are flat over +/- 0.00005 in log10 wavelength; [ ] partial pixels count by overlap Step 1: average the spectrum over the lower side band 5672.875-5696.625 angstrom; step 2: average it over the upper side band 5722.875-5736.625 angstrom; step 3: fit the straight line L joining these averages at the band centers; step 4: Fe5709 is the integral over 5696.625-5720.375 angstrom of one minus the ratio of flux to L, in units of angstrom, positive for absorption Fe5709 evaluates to 1.8 angstrom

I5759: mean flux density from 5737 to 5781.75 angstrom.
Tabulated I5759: 8.57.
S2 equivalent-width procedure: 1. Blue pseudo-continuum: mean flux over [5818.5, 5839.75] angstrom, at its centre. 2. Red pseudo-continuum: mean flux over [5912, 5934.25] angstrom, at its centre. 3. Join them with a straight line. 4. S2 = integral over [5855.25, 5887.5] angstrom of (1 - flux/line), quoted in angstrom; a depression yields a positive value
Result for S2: 3.4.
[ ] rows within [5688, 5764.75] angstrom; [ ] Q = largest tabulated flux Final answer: 8.788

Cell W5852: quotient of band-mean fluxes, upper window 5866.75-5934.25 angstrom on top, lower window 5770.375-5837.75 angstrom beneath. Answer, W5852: 0.9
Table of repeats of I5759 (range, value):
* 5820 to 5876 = 8.92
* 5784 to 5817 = 8.84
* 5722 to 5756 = 8.56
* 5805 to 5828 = 9.09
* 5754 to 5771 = 8.66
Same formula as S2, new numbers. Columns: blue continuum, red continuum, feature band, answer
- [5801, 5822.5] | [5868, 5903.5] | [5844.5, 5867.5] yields -1.6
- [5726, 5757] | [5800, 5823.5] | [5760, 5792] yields 1.3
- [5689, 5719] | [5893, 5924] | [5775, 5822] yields -4.6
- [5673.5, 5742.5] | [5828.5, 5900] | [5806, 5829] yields -2.7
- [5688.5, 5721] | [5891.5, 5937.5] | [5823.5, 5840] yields -3.0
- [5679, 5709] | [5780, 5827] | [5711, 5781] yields 0.3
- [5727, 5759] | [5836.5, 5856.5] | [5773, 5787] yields 0.6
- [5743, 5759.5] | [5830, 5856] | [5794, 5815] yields -0.2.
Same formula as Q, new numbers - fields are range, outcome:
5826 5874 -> 9.792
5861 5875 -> 8.8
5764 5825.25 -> 9.283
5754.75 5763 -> 8.702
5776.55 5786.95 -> 8.338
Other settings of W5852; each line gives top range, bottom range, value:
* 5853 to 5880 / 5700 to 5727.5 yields 1.06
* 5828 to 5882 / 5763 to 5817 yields 1.02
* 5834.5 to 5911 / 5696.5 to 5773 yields 0.96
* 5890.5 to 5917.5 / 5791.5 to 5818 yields 0.83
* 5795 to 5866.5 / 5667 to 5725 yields 1.09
